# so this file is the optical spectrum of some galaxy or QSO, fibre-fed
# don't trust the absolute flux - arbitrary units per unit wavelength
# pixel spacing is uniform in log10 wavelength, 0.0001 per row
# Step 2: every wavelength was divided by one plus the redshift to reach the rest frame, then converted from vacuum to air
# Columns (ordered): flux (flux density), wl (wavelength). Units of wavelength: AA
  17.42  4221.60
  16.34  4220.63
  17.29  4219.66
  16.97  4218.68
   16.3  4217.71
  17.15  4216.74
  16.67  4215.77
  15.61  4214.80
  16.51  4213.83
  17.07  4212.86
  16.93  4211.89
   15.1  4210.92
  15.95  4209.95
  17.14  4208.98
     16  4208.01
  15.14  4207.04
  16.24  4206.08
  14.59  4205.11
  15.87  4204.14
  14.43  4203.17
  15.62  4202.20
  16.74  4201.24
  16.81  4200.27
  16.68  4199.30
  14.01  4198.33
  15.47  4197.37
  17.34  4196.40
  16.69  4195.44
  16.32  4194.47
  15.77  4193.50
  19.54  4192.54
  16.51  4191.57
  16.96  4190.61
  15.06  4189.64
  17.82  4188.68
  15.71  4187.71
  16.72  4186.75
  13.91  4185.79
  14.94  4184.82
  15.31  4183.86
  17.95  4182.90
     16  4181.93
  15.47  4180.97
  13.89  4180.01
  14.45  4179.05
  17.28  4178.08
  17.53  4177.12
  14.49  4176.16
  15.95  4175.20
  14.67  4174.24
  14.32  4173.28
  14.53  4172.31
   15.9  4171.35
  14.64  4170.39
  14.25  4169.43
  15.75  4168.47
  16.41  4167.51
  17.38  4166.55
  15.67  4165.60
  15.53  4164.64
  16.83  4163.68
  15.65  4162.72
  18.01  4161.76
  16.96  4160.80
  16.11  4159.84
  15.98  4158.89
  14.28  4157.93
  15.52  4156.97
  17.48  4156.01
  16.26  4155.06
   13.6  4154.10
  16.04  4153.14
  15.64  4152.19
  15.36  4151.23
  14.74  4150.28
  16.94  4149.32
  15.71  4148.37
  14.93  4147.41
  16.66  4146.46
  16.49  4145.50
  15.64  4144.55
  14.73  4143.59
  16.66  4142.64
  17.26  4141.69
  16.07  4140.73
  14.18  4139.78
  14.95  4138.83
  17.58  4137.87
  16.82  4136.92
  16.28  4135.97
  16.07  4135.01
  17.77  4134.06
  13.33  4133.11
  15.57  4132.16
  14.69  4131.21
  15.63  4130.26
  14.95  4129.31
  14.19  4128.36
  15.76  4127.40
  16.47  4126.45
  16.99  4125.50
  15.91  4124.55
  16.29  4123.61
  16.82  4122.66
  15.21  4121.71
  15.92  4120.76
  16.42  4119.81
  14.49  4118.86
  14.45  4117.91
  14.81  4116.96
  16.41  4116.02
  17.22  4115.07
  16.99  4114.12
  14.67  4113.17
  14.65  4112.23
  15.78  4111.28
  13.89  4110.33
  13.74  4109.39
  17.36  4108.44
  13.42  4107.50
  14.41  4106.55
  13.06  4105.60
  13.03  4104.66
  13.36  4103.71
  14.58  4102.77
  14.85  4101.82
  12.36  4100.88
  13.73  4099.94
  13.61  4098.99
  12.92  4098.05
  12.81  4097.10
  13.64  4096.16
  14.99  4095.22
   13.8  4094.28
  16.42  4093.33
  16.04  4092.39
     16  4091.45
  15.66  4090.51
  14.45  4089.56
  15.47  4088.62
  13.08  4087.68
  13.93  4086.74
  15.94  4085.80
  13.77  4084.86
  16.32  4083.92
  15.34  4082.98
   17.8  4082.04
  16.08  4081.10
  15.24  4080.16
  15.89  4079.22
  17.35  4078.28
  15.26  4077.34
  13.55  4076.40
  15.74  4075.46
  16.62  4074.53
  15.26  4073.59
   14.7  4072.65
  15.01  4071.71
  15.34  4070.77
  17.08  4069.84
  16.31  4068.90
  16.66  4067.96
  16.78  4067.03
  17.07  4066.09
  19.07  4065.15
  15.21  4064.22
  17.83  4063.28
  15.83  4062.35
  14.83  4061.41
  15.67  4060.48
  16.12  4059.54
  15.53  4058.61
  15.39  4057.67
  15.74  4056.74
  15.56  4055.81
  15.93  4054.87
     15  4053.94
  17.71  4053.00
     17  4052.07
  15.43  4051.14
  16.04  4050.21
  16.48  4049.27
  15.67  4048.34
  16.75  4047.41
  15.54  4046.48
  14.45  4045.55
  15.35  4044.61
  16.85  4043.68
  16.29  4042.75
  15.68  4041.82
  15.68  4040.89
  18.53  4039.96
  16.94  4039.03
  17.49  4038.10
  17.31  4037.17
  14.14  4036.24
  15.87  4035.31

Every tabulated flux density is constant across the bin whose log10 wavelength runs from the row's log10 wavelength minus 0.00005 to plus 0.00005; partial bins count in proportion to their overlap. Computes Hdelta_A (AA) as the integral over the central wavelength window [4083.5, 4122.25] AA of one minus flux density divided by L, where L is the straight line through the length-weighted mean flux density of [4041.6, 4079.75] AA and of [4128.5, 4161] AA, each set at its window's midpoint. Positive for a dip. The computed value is 2.8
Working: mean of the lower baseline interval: 16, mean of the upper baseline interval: 15.8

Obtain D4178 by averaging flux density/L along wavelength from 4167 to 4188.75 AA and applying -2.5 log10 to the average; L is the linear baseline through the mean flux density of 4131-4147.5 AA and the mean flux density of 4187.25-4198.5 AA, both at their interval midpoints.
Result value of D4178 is 0.056 mag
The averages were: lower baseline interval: 15.9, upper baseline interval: 16.5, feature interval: 15.5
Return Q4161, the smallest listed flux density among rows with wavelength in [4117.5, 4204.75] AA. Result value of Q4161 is 13.33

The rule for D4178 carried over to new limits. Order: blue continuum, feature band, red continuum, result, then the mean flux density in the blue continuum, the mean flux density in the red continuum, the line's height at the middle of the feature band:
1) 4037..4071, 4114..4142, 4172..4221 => 0.022 mag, 16.3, 16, 16.2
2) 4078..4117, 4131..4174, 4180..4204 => -0.015 mag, 14.9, 16.1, 15.6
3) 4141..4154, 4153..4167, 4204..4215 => -0.014 mag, 15.8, 16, 15.9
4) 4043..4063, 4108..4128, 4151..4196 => 0.012 mag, 15.9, 15.9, 15.9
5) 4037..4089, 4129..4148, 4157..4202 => 0.009 mag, 16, 16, 16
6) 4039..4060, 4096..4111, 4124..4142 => 0.151 mag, 16.1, 15.8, 15.9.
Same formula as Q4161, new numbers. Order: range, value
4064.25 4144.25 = 12.36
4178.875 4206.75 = 13.89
